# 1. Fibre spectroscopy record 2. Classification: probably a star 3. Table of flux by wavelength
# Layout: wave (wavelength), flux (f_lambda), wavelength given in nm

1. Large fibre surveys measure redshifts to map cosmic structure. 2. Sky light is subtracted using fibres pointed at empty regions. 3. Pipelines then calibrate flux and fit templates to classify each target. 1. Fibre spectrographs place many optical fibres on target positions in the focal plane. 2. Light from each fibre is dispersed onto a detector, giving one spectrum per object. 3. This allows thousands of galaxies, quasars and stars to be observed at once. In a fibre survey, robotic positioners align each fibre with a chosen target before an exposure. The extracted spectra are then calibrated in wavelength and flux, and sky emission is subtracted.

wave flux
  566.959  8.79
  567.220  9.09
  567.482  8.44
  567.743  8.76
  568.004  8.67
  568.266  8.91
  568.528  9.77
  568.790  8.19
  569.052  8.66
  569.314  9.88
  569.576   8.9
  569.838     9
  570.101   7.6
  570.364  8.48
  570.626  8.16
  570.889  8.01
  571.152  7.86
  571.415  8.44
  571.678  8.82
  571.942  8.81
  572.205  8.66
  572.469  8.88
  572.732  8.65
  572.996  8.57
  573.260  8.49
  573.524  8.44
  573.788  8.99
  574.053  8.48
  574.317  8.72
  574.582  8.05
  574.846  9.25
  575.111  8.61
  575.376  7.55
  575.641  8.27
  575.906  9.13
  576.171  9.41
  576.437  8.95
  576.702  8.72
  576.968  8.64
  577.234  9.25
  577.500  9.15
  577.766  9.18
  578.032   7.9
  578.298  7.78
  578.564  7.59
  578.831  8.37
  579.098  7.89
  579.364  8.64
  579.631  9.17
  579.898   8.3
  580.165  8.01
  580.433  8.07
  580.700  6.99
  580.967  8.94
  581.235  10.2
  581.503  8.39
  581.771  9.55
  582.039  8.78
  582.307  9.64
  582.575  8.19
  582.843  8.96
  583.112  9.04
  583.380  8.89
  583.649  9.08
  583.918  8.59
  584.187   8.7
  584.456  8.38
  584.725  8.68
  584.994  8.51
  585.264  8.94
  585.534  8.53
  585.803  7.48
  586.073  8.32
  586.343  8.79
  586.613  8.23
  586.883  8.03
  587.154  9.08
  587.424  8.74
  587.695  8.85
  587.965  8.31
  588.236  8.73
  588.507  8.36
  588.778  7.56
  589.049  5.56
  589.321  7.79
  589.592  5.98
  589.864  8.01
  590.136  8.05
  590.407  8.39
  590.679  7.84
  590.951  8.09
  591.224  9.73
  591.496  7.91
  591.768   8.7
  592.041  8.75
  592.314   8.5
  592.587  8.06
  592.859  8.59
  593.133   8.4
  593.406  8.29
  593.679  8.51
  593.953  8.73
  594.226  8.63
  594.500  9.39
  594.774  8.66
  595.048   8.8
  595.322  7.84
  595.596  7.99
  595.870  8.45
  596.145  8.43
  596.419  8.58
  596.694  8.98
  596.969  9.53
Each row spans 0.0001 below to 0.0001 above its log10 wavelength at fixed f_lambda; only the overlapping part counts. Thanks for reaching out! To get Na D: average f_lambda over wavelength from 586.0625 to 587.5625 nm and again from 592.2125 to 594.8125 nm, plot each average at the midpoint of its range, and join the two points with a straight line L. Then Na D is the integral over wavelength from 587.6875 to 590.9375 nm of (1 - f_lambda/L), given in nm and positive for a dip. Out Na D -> 0.30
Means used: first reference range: 8.55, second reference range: 8.57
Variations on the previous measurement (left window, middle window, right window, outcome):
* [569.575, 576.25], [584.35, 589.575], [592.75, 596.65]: 0.20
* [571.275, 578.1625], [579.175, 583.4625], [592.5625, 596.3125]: -0.05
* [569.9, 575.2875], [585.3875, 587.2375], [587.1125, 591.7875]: -0.04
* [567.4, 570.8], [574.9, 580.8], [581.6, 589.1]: 0.12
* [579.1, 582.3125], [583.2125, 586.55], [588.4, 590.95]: -0.18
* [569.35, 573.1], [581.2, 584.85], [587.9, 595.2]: -0.24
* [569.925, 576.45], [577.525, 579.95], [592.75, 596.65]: 0.05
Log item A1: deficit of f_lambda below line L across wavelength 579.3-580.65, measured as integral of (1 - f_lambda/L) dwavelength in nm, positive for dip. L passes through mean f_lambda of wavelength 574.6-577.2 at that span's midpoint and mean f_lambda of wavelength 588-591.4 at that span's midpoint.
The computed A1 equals 0.02 nm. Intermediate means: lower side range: 8.72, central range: 8.33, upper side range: 7.85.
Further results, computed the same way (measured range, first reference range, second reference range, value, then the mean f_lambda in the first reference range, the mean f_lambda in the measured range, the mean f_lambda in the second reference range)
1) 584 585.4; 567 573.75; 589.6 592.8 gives -0.04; 8.65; 8.64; 8.28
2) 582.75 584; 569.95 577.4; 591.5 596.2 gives -0.06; 8.57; 8.92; 8.5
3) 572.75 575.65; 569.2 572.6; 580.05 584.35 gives 0.04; 8.57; 8.51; 8.75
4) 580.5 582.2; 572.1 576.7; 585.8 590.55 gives -0.09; 8.66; 8.79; 8.03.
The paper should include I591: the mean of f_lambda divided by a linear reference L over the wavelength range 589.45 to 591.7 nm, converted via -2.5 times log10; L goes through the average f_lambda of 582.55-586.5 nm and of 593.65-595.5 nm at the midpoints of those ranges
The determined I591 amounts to 0.08 mag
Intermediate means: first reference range 8.61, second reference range 8.64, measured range 8.02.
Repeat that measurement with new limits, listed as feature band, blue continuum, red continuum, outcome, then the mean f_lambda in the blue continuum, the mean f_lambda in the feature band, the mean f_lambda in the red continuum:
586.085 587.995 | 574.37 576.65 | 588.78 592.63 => -0.06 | 8.66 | 8.58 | 7.94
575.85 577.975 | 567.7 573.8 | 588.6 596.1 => -0.06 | 8.64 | 9.01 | 8.2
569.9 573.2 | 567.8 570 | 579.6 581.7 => 0.06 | 8.97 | 8.43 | 8.51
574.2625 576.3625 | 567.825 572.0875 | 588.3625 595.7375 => -0.01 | 8.64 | 8.63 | 8.19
